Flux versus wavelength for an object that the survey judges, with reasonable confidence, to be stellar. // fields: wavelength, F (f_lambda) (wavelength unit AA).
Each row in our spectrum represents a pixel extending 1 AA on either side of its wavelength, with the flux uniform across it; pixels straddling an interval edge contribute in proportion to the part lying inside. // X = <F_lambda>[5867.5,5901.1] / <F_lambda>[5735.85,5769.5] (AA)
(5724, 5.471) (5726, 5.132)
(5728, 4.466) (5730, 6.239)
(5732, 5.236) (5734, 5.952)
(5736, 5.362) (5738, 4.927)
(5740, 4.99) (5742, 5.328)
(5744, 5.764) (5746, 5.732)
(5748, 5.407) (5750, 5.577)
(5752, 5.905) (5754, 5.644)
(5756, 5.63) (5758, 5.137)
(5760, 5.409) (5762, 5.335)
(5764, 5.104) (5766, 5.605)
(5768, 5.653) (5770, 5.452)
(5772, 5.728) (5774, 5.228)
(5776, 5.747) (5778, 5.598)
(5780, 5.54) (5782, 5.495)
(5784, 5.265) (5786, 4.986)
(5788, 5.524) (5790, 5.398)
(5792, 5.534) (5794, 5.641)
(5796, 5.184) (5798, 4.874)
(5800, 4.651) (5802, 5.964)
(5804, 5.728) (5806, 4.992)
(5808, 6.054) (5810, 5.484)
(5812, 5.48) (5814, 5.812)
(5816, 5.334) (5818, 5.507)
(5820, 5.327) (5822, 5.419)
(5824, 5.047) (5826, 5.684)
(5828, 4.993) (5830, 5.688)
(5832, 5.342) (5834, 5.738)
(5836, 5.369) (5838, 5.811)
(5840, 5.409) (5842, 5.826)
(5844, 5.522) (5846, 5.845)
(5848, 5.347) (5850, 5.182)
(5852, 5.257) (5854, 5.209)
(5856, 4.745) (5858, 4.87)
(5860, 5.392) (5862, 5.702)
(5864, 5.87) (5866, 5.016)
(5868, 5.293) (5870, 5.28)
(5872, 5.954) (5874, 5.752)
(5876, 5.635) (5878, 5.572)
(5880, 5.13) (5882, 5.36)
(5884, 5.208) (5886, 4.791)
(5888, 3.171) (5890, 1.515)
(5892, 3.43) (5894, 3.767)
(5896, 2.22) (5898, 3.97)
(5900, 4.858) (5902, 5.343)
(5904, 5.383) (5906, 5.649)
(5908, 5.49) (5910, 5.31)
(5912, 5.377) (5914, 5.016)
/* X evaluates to 0.8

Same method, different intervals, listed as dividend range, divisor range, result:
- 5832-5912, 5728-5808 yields 0.93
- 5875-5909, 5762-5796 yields 0.82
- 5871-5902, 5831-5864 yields 0.82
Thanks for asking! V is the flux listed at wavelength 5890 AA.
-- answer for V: 1.515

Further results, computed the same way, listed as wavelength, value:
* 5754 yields 5.644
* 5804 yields 5.728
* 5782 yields 5.495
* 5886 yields 4.791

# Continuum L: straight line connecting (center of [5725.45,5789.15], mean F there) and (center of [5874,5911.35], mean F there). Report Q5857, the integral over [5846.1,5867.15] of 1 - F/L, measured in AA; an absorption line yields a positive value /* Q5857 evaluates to -2.1 AA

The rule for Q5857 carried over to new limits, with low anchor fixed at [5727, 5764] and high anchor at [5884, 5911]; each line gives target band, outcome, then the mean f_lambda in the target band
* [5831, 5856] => -4.2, 5.46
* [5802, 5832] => -3.7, 5.48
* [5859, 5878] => -4.5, 5.55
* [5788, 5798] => -0.6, 5.39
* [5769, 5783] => -0.9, 5.54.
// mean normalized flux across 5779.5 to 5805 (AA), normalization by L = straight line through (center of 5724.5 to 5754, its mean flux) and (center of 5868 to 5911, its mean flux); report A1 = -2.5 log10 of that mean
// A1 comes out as -0.04 mag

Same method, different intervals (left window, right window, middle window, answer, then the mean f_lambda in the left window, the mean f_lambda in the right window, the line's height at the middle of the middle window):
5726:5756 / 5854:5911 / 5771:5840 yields -0.05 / 5.46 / 4.85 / 5.18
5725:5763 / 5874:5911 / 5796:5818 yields -0.07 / 5.43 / 4.58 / 5.07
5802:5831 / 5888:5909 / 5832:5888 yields -0.13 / 5.48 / 4.12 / 4.76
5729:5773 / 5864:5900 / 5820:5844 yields -0.11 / 5.51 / 4.58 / 4.93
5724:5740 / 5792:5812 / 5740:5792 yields -0.02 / 5.32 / 5.41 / 5.36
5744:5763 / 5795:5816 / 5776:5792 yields 0.01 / 5.54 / 5.42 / 5.47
